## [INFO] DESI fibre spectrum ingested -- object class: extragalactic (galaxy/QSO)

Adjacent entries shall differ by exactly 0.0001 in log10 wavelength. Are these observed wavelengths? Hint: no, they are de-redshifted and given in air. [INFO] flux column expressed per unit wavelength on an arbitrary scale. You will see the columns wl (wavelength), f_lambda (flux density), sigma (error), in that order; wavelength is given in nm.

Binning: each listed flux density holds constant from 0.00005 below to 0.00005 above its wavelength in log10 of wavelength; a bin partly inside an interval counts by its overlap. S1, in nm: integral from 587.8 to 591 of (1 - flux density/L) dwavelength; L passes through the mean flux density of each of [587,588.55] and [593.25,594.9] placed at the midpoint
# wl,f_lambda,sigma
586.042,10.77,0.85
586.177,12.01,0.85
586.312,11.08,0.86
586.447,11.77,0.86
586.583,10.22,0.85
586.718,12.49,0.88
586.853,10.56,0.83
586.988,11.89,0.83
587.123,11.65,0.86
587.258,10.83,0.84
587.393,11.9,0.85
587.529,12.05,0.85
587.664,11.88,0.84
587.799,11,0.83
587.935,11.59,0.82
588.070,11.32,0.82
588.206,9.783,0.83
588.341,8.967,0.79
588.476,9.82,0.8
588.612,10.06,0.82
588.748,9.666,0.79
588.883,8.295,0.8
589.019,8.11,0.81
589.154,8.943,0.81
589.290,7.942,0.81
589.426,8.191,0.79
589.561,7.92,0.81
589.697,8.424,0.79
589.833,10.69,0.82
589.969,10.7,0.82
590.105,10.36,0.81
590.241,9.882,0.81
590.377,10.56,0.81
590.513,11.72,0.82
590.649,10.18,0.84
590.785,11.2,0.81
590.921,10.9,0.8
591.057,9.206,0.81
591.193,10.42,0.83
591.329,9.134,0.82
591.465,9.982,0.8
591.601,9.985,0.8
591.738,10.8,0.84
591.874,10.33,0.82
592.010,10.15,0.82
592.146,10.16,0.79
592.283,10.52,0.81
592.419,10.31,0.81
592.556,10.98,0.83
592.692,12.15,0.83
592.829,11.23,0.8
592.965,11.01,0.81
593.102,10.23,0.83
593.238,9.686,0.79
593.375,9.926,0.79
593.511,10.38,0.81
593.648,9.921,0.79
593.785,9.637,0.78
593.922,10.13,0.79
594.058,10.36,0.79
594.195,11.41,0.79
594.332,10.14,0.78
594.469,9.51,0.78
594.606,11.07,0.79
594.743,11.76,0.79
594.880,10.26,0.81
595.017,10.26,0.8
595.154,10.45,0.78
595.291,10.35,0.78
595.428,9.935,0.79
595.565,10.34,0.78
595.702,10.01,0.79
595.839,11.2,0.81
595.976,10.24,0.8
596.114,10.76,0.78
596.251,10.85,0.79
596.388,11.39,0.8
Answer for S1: 0.302 nm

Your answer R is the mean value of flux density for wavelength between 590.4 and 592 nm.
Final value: 10.4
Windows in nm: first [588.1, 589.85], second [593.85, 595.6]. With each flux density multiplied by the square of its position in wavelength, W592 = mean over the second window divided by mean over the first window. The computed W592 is 1.19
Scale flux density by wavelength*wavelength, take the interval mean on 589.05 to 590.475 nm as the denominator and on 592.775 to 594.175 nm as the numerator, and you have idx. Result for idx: 1.11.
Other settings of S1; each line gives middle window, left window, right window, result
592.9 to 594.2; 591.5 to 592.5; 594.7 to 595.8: 0.02 nm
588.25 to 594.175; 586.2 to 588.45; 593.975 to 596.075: 0.45 nm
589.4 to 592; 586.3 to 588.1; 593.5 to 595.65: 0.21 nm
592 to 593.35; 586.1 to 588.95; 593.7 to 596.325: -0.01 nm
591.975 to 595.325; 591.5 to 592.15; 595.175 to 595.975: -0.05 nm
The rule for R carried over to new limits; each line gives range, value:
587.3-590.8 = 10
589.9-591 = 10.7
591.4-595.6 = 10.4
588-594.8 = 10.1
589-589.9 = 8.63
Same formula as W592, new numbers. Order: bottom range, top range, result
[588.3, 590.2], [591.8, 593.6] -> 1.16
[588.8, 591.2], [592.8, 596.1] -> 1.10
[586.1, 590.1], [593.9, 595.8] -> 1.03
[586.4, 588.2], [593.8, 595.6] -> 0.94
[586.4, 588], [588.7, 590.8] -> 0.84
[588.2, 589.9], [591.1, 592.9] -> 1.18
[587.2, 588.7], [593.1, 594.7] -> 0.96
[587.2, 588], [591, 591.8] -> 0.87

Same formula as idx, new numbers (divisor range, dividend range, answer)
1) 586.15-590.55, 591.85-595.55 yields 1.03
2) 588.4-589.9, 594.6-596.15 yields 1.21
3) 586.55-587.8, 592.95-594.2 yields 0.90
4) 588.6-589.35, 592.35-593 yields 1.29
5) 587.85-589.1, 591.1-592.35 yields 1.05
